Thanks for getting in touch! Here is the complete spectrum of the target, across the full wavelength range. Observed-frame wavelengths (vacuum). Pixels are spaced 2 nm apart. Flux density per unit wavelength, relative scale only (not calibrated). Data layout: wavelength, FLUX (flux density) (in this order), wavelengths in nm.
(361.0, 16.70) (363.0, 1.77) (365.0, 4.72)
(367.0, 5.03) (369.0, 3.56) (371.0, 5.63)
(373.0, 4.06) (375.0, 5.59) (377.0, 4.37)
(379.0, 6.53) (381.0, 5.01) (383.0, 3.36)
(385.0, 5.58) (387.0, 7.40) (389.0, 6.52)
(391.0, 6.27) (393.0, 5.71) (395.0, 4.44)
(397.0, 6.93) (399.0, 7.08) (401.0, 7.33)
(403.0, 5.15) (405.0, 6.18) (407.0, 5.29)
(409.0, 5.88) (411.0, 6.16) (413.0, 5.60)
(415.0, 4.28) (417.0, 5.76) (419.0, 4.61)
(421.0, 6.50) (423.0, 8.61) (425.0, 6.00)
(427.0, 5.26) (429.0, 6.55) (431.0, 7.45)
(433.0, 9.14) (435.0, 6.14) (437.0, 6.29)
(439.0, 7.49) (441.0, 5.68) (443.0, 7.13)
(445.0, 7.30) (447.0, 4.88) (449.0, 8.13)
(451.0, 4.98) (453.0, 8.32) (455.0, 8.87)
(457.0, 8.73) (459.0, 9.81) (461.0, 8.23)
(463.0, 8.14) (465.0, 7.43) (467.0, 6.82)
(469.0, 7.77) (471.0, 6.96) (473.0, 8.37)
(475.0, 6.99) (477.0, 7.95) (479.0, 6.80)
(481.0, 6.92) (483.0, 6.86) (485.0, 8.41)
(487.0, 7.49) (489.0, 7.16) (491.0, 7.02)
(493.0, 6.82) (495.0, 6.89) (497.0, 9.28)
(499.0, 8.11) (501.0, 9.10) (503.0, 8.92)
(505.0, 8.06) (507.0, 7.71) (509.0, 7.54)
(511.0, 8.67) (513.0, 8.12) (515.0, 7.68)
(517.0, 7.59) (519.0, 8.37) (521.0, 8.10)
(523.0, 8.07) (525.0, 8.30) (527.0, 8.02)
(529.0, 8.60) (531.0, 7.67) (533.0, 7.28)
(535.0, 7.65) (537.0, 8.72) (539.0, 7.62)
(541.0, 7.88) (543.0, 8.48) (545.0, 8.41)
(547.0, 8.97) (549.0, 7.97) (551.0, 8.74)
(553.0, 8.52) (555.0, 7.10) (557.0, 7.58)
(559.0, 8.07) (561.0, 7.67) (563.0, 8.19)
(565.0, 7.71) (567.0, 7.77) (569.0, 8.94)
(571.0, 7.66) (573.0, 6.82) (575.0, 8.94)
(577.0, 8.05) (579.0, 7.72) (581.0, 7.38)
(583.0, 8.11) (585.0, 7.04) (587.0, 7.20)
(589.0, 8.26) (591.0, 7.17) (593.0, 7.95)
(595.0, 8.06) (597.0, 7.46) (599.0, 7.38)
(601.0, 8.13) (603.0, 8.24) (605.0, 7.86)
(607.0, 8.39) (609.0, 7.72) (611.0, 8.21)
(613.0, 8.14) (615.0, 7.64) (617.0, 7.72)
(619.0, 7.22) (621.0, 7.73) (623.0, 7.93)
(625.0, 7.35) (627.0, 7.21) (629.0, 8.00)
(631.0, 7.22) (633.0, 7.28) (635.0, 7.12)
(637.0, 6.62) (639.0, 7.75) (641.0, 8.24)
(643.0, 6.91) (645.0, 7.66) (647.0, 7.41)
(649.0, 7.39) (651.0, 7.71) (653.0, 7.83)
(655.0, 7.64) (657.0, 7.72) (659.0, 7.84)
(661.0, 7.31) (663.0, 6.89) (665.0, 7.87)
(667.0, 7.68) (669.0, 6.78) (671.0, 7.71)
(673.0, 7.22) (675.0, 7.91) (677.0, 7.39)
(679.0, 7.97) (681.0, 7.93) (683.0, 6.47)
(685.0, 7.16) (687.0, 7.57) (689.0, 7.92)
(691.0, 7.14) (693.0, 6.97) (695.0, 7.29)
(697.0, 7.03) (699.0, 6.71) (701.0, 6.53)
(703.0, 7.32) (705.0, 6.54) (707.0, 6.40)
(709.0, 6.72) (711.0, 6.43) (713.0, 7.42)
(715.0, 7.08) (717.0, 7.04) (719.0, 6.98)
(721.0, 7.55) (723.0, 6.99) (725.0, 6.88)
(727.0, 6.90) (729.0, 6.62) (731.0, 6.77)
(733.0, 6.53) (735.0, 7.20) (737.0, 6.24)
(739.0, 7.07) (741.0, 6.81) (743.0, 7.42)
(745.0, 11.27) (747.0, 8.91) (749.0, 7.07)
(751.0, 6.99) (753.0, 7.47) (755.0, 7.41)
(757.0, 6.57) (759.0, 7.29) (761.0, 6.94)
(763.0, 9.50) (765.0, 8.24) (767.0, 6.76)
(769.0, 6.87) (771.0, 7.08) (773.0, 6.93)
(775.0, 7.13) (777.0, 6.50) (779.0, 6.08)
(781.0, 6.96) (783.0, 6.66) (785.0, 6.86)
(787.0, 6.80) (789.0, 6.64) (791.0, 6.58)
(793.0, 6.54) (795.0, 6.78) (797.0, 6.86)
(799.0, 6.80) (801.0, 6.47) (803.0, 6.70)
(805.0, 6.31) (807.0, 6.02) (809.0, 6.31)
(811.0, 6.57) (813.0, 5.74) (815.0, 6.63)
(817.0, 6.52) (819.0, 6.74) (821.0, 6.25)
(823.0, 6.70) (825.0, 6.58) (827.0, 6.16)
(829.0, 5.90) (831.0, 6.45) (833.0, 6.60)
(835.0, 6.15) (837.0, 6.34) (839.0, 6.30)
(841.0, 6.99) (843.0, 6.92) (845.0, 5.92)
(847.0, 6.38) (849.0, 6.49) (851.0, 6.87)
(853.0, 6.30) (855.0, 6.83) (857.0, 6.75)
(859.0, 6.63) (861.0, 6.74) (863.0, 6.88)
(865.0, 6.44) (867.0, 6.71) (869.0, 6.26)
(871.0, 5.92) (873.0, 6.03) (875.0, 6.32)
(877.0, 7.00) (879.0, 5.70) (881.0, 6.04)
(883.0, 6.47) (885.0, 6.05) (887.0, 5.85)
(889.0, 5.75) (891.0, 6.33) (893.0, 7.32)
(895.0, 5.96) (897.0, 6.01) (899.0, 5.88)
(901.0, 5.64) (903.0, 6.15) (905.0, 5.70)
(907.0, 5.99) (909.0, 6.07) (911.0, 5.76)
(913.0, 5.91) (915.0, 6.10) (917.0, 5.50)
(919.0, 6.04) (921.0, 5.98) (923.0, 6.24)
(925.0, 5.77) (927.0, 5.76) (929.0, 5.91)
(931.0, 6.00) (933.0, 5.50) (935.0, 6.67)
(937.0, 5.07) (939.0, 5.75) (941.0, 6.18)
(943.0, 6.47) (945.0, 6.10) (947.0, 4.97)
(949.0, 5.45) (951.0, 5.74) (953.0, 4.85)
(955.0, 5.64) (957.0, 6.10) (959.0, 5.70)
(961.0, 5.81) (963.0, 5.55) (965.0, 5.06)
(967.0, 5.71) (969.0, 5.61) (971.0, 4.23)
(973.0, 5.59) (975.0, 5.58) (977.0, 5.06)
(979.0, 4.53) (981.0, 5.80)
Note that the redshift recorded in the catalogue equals 0.14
